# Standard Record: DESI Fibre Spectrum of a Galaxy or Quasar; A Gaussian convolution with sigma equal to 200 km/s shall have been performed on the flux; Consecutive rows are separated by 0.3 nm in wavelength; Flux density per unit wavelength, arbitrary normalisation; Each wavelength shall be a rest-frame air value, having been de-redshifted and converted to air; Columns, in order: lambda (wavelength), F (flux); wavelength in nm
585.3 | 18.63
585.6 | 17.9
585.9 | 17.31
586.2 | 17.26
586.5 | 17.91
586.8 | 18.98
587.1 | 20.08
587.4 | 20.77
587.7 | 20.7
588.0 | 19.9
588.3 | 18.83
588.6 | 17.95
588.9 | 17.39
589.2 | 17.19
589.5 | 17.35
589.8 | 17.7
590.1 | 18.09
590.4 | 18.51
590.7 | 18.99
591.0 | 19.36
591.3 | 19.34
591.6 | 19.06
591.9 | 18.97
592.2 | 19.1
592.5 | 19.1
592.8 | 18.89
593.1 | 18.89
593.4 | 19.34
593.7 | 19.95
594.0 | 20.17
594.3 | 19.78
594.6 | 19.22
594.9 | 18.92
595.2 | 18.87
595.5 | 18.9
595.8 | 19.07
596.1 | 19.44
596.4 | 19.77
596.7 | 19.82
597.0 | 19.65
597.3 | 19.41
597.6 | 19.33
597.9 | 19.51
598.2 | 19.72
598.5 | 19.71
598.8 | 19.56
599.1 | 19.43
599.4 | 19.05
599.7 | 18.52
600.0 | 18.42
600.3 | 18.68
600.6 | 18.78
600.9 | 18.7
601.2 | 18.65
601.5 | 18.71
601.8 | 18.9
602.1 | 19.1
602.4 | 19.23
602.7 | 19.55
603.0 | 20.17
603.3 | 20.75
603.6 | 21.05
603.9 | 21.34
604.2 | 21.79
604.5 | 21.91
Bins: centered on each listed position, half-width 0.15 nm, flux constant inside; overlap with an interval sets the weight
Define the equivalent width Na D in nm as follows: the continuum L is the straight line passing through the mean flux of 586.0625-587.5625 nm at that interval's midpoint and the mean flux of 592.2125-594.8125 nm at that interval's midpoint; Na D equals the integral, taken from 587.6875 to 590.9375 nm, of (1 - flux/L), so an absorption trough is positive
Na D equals 0.14 nm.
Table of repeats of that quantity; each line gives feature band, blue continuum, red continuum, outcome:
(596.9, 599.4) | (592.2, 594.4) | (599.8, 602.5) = -0.064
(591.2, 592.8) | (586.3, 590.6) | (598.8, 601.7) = -0.033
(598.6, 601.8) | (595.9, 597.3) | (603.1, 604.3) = 0.241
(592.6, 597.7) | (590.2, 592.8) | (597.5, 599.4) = -0.025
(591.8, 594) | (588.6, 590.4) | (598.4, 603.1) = -0.142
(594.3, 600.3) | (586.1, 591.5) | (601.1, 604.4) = 0.062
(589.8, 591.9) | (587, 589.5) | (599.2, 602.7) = 0.015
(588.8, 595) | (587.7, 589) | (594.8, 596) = 0.018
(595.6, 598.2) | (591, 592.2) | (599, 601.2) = -0.081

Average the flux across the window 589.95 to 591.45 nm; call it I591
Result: 18.9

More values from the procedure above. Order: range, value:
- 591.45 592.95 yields 19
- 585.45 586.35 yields 17.5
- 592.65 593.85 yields 19.3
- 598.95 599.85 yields 19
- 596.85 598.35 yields 19.5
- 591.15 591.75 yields 19.2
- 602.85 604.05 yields 20.8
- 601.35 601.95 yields 18.8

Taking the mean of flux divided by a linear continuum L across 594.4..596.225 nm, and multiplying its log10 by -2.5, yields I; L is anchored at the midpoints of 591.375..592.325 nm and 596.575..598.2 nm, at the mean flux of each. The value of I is 0.02 mag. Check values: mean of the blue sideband 19.1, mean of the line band 19.1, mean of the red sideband 19.6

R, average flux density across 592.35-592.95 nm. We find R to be 19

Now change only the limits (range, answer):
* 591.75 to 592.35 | 19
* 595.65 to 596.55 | 19.4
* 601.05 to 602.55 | 18.9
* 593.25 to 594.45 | 19.8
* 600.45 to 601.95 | 18.7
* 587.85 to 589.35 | 18.3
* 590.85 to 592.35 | 19.2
